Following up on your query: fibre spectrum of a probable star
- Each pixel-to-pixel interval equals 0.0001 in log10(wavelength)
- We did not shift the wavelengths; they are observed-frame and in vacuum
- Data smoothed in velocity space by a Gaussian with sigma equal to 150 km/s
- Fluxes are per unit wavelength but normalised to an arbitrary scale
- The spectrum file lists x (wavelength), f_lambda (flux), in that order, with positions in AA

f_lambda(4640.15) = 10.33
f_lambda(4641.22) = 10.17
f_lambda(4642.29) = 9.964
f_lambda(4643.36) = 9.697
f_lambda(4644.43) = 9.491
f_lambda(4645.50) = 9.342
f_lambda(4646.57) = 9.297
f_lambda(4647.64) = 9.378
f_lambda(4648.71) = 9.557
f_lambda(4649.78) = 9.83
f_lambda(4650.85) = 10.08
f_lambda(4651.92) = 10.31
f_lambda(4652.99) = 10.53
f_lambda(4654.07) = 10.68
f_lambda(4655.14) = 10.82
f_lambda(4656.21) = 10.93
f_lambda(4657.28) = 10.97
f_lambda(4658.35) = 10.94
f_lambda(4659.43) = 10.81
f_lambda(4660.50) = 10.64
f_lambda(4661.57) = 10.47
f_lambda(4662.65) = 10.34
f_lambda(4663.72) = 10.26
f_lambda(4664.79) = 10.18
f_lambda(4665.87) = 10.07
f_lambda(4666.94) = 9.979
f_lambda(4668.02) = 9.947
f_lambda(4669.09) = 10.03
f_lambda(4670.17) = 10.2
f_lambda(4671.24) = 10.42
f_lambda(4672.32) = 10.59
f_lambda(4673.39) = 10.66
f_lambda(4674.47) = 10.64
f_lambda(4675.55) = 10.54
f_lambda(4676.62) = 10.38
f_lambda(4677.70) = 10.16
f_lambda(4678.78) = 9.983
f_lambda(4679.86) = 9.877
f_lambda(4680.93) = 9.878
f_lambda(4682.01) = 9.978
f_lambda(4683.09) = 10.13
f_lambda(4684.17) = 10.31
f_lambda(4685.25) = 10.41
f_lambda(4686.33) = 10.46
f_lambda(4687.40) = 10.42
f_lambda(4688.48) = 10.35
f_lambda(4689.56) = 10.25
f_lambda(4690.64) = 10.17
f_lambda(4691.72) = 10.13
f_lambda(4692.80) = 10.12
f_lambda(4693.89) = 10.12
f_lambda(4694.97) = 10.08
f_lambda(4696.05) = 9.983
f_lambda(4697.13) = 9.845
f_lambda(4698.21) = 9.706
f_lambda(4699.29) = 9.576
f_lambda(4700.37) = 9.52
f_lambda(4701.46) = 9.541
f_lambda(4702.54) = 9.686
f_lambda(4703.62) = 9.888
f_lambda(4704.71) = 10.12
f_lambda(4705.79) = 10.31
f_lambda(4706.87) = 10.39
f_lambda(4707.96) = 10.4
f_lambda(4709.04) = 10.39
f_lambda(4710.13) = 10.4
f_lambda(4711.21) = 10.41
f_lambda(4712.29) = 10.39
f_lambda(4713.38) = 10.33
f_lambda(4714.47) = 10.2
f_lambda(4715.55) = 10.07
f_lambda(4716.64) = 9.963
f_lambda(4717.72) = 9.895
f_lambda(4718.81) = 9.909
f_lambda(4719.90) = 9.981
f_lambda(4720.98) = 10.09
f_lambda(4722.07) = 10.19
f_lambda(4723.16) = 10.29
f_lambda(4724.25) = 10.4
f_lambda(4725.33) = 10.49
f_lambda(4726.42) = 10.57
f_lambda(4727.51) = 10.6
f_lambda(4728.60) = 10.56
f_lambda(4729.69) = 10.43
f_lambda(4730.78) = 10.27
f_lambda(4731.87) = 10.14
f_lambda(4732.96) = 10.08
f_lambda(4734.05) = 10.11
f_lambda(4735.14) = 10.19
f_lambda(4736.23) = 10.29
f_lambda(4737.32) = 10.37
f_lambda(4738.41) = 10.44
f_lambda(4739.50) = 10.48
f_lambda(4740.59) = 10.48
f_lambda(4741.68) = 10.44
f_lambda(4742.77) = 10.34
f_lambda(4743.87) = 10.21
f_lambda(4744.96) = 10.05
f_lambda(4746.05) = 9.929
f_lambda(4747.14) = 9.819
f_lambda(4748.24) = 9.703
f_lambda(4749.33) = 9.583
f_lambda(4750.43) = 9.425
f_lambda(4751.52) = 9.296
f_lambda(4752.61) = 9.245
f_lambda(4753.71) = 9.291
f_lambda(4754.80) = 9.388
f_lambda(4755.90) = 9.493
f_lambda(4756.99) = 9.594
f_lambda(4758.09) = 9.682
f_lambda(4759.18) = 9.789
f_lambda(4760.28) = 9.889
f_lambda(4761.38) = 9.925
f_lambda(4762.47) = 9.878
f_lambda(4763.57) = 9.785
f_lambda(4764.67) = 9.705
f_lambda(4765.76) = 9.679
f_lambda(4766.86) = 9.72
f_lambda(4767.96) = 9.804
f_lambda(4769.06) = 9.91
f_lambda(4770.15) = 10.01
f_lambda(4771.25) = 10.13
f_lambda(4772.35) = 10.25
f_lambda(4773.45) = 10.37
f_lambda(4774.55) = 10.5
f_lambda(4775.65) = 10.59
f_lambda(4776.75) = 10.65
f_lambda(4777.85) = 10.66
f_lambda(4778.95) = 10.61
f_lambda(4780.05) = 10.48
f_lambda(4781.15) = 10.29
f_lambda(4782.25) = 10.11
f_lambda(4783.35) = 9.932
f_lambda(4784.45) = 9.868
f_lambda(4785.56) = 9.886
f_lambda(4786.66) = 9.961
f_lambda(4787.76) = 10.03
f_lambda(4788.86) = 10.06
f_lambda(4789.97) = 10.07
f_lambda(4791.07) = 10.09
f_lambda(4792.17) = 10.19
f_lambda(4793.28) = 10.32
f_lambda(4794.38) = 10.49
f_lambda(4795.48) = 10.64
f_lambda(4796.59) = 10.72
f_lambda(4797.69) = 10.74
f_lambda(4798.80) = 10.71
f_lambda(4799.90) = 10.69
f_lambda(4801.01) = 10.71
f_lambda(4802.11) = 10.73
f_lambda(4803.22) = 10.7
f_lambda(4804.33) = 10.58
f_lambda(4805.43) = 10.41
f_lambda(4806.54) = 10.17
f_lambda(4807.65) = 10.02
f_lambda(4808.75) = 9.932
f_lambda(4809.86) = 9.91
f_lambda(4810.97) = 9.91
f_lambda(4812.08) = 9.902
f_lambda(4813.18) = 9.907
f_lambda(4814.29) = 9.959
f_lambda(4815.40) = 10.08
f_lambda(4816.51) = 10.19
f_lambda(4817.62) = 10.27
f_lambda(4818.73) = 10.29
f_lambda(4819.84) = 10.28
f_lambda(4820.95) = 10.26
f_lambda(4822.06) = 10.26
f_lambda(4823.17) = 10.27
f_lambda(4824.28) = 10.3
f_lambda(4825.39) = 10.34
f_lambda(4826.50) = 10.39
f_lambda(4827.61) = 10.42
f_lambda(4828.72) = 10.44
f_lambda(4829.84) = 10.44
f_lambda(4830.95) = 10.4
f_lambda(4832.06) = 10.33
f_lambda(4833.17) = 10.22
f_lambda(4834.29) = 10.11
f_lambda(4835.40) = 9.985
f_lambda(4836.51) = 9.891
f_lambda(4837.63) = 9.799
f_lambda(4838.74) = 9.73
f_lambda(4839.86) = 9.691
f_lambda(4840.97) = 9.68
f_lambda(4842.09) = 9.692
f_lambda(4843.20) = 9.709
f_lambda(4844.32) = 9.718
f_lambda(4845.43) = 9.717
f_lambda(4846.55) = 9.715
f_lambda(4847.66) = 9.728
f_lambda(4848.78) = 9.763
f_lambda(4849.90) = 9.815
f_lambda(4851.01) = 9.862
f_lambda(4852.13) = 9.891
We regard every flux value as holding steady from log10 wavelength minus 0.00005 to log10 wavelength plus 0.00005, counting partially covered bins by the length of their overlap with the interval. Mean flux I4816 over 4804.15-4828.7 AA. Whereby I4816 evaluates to 10.2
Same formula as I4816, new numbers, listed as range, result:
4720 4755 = 10.1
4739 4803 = 10.1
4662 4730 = 10.2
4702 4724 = 10.2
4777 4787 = 10.2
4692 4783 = 10.1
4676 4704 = 10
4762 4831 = 10.2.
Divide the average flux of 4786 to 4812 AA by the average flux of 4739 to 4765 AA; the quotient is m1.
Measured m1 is 1.1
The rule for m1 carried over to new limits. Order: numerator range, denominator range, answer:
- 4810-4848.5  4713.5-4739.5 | 0.98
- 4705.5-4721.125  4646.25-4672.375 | 0.99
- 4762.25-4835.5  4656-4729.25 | 1.00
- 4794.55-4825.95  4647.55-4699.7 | 1.01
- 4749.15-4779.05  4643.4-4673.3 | 0.97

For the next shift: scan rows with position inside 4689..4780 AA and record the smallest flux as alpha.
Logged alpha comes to 9.245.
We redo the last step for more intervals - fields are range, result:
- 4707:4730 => 9.895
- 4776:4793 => 9.868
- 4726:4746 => 10.05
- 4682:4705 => 9.52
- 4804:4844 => 9.68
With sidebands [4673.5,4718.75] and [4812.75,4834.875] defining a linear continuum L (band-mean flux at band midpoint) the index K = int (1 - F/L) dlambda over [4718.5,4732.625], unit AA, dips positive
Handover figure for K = -0.2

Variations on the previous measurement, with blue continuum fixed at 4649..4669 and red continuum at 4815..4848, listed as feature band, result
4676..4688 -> 0.2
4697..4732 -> 0.5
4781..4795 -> 0.1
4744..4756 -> 0.8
